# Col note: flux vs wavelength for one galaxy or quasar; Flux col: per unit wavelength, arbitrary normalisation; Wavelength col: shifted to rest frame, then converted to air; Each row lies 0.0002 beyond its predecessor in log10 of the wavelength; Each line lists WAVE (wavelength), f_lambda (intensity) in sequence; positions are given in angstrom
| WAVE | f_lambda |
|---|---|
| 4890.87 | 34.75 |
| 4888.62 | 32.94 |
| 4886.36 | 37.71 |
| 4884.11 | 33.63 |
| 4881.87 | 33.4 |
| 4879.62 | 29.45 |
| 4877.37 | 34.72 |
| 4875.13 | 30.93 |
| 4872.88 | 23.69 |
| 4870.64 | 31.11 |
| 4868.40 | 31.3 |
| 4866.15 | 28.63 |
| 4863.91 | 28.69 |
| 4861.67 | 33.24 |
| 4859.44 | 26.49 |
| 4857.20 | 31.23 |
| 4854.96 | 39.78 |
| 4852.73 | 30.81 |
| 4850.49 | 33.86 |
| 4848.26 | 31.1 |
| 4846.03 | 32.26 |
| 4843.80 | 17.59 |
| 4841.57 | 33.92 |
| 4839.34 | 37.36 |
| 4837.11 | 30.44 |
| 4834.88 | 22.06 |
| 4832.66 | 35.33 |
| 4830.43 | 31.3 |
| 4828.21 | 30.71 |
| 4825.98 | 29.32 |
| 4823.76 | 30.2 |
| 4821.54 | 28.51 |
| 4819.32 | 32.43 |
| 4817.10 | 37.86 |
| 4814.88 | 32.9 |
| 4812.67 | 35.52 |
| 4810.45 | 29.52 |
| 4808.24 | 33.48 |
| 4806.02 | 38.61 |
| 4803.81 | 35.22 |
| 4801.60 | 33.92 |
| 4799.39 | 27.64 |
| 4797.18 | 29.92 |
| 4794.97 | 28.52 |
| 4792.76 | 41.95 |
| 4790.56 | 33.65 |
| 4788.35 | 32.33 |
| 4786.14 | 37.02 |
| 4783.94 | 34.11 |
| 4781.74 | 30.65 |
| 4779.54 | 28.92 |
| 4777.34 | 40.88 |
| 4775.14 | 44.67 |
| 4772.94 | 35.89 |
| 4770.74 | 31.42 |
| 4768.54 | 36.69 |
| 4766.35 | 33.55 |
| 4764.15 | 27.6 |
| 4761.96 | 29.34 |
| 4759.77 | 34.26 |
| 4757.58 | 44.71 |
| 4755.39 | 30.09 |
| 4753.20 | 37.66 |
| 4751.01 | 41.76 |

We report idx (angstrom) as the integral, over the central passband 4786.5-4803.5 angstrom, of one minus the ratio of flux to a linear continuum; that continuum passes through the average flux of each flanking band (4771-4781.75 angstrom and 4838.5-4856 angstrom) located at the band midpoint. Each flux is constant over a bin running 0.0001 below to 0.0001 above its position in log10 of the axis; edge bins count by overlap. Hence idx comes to 1.1 angstrom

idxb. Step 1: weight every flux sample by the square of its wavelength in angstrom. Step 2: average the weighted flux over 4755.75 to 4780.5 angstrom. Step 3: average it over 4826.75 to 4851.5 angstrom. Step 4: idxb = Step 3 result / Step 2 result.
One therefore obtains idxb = 0.89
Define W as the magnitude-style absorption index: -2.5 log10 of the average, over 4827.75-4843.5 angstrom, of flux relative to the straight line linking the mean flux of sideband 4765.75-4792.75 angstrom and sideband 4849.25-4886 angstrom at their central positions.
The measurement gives 0.07 mag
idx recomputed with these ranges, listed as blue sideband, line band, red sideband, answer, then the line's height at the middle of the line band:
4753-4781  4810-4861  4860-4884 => 1.1 angstrom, 32.1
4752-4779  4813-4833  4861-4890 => 0.8 angstrom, 33.4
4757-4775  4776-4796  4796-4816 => -0.4 angstrom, 33.7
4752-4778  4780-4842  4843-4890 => 1.7 angstrom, 33.5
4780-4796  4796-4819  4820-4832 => -1.0 angstrom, 32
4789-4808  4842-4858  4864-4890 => 0.6 angstrom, 32.2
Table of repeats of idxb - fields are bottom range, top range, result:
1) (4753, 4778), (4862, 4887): 0.92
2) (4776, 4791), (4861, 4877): 0.90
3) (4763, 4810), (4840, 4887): 0.94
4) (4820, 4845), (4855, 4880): 1.04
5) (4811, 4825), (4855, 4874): 0.93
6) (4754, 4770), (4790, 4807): 1.01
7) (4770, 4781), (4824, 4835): 0.86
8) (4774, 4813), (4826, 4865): 0.92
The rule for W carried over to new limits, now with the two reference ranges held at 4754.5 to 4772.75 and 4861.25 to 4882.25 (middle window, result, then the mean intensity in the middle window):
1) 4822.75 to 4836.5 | 0.06 mag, 29.8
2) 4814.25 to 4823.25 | -0.03 mag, 32.7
